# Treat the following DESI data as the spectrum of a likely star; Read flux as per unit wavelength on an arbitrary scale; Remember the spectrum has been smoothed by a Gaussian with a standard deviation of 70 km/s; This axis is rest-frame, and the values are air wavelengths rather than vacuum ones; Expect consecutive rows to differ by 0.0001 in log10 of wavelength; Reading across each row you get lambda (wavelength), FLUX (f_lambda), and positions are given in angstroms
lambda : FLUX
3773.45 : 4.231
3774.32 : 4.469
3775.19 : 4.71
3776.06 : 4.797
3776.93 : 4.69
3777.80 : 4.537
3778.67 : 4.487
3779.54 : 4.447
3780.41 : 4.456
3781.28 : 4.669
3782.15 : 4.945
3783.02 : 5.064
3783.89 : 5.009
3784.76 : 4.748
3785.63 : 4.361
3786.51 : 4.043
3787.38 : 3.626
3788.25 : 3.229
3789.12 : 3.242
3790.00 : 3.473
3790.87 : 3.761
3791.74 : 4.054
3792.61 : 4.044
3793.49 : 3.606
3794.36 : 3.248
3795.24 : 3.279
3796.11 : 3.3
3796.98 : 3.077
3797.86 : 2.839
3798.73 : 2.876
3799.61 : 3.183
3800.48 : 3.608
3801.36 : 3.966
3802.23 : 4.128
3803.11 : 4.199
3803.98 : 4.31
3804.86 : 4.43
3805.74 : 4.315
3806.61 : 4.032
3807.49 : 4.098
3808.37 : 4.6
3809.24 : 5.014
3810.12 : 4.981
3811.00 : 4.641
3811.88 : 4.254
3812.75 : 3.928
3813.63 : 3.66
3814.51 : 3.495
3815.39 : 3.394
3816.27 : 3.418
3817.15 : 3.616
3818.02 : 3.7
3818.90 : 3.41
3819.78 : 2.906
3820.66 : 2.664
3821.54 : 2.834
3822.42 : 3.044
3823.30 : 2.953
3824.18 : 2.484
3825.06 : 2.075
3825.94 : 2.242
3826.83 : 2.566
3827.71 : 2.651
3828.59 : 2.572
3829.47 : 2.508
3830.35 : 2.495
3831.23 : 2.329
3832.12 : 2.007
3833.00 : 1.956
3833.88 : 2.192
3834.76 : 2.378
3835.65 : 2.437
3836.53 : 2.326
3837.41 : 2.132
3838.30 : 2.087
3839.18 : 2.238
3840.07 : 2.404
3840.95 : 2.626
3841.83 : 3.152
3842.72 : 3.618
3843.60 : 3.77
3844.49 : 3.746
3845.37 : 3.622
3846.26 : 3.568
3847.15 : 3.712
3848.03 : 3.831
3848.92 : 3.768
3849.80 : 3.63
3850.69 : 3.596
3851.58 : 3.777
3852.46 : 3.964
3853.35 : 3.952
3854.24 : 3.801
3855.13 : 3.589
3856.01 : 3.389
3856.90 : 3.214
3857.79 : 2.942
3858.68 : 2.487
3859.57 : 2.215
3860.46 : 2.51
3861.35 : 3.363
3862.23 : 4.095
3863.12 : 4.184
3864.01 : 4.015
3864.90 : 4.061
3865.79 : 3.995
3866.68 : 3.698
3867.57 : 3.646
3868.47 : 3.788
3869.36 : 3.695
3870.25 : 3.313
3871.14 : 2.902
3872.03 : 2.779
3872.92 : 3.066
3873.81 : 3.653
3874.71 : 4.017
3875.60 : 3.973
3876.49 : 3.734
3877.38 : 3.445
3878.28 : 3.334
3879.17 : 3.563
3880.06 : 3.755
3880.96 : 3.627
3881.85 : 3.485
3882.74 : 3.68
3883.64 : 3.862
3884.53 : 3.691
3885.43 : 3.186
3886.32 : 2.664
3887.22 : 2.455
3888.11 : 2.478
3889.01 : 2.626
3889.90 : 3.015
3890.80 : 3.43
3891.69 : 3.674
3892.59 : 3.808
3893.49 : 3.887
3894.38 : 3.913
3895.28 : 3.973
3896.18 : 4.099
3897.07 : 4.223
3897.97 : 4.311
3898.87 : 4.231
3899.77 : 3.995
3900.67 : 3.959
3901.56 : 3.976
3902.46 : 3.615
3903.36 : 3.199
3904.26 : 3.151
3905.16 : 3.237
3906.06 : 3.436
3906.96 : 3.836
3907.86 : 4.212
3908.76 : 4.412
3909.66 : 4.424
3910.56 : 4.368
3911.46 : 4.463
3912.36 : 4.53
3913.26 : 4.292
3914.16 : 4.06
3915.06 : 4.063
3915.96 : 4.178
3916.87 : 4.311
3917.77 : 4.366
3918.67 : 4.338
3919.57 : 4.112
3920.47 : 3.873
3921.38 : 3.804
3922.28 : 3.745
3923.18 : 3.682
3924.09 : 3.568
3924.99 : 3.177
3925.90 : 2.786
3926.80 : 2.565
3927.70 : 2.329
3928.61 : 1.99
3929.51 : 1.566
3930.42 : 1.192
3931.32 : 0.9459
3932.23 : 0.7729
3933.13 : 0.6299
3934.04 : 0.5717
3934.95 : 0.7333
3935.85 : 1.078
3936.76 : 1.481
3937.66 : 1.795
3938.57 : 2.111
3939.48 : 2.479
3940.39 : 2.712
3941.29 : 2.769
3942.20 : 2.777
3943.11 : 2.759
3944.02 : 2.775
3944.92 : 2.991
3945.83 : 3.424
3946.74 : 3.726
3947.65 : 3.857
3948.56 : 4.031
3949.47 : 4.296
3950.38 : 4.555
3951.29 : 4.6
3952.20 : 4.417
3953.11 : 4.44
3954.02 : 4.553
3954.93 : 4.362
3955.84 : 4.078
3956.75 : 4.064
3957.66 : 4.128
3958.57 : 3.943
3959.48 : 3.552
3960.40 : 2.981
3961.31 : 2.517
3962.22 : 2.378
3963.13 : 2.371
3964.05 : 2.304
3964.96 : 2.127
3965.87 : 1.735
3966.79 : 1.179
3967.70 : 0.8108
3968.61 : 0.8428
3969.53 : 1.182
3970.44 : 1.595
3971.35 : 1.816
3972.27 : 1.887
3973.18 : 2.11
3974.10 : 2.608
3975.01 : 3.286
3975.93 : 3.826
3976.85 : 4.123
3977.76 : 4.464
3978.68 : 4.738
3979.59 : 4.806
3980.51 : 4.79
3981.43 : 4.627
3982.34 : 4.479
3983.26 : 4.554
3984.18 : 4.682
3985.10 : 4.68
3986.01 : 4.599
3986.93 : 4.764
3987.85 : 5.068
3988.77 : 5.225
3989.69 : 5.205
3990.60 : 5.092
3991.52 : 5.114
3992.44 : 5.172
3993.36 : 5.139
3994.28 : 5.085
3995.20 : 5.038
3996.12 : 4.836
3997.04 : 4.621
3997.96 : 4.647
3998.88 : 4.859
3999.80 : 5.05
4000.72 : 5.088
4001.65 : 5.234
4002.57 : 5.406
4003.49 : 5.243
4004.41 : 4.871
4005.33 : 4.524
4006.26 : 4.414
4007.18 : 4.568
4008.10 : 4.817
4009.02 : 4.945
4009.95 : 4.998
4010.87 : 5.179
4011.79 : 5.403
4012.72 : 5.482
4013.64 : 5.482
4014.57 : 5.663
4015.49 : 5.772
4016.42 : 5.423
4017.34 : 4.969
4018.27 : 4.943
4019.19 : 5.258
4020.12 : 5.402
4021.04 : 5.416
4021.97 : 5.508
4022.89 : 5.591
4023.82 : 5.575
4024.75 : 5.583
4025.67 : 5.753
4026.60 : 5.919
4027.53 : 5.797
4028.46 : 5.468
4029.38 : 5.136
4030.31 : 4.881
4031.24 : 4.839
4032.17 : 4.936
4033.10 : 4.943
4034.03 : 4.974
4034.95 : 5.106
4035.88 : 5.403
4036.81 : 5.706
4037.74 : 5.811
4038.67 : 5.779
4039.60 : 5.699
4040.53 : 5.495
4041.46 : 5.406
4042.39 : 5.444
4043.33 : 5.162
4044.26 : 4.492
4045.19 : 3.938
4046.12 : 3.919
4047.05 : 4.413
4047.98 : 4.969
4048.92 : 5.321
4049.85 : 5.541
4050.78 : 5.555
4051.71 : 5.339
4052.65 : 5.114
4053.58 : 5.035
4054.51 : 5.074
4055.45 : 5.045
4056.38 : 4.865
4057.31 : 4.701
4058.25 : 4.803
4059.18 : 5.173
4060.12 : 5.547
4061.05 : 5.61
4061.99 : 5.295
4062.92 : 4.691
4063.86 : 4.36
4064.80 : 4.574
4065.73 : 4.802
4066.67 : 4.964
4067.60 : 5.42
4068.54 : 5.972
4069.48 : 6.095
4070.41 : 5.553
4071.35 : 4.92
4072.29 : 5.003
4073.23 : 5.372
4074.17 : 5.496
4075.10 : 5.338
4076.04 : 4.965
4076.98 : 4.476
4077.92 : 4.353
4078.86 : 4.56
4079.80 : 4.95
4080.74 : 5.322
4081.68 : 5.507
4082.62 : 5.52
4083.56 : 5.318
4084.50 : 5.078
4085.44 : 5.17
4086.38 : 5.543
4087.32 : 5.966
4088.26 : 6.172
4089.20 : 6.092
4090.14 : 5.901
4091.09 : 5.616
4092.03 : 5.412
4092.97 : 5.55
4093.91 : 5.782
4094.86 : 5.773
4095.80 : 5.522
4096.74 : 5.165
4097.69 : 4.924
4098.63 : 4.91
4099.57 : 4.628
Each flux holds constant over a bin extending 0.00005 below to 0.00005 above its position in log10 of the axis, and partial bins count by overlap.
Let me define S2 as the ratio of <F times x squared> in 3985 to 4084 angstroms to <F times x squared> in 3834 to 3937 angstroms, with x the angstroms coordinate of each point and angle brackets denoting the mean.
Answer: 1.7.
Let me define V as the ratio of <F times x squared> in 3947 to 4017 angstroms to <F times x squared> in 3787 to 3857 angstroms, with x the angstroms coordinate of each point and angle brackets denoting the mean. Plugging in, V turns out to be 1.35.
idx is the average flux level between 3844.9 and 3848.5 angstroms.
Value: 3.68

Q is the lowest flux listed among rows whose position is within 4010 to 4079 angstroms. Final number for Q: 3.919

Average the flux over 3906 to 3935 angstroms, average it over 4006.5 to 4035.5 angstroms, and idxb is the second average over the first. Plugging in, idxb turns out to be 1.6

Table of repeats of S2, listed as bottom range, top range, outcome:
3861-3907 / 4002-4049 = 1.55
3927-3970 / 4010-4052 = 2.10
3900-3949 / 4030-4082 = 1.76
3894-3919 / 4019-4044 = 1.42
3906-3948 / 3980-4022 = 1.73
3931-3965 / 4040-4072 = 1.84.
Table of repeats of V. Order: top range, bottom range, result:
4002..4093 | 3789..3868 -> 1.75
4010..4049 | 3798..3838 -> 1.80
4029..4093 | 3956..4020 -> 1.29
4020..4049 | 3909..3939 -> 1.90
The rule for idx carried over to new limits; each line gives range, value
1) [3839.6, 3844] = 3.11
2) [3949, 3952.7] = 4.46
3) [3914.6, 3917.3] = 4.17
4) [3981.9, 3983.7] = 4.51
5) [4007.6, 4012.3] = 5.07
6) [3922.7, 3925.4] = 3.48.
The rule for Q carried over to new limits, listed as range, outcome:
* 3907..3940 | 0.5717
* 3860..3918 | 2.455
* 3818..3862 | 1.956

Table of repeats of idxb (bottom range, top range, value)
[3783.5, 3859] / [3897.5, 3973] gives 0.91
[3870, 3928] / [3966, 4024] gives 1.22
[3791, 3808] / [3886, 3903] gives 0.97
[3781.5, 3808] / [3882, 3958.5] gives 0.87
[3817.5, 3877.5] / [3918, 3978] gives 0.89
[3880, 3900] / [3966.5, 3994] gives 1.06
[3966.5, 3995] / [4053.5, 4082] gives 1.33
